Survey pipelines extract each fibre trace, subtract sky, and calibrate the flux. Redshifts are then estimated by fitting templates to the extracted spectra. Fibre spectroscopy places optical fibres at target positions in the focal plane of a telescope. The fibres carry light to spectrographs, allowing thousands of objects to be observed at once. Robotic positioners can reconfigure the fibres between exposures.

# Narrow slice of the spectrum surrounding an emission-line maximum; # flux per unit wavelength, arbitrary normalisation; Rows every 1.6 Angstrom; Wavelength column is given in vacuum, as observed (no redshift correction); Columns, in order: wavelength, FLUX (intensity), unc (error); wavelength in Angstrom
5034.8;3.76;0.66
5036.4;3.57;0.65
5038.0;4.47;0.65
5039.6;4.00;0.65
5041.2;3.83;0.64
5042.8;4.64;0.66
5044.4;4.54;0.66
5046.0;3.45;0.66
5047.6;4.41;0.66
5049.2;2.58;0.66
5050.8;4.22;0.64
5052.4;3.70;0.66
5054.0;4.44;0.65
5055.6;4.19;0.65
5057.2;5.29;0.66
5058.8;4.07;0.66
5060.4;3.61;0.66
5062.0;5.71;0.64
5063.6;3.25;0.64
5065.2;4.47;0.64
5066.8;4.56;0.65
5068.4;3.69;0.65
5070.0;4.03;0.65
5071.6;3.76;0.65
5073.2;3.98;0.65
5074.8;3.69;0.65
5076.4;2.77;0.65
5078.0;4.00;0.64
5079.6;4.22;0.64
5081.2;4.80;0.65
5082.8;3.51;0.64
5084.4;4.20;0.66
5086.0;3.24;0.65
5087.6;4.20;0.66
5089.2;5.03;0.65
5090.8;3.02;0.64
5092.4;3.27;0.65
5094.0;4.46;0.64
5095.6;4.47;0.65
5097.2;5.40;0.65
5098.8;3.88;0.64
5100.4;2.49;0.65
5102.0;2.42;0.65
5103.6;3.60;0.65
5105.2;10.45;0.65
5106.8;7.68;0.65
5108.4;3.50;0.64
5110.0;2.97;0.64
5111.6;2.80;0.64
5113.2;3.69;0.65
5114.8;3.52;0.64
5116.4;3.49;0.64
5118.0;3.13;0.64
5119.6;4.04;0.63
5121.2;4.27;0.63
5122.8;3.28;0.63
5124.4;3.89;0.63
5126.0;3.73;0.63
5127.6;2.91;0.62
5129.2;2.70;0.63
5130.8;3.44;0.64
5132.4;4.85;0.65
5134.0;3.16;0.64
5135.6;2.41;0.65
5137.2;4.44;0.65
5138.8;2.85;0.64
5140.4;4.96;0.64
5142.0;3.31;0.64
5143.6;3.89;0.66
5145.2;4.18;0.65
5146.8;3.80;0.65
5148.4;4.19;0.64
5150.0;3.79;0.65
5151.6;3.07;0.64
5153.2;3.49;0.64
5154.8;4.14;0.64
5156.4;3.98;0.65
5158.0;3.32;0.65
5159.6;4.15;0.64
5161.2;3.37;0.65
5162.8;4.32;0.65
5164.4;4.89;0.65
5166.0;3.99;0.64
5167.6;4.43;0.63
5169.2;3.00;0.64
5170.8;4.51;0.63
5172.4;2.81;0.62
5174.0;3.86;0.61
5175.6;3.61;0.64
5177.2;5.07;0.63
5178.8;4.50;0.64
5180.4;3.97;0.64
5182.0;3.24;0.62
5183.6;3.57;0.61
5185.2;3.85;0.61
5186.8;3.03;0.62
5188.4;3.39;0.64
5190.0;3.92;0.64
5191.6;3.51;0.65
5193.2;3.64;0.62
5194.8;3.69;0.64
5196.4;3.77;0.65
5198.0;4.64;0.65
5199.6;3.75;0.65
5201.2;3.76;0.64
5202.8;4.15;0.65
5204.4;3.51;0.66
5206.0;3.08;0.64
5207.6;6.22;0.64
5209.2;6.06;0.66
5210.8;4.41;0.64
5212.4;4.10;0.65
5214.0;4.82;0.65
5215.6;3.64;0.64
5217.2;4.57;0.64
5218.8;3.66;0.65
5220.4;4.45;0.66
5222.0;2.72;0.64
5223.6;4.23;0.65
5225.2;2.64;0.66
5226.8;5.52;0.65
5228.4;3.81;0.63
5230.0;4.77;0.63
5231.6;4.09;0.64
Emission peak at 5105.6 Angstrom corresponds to Hbeta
